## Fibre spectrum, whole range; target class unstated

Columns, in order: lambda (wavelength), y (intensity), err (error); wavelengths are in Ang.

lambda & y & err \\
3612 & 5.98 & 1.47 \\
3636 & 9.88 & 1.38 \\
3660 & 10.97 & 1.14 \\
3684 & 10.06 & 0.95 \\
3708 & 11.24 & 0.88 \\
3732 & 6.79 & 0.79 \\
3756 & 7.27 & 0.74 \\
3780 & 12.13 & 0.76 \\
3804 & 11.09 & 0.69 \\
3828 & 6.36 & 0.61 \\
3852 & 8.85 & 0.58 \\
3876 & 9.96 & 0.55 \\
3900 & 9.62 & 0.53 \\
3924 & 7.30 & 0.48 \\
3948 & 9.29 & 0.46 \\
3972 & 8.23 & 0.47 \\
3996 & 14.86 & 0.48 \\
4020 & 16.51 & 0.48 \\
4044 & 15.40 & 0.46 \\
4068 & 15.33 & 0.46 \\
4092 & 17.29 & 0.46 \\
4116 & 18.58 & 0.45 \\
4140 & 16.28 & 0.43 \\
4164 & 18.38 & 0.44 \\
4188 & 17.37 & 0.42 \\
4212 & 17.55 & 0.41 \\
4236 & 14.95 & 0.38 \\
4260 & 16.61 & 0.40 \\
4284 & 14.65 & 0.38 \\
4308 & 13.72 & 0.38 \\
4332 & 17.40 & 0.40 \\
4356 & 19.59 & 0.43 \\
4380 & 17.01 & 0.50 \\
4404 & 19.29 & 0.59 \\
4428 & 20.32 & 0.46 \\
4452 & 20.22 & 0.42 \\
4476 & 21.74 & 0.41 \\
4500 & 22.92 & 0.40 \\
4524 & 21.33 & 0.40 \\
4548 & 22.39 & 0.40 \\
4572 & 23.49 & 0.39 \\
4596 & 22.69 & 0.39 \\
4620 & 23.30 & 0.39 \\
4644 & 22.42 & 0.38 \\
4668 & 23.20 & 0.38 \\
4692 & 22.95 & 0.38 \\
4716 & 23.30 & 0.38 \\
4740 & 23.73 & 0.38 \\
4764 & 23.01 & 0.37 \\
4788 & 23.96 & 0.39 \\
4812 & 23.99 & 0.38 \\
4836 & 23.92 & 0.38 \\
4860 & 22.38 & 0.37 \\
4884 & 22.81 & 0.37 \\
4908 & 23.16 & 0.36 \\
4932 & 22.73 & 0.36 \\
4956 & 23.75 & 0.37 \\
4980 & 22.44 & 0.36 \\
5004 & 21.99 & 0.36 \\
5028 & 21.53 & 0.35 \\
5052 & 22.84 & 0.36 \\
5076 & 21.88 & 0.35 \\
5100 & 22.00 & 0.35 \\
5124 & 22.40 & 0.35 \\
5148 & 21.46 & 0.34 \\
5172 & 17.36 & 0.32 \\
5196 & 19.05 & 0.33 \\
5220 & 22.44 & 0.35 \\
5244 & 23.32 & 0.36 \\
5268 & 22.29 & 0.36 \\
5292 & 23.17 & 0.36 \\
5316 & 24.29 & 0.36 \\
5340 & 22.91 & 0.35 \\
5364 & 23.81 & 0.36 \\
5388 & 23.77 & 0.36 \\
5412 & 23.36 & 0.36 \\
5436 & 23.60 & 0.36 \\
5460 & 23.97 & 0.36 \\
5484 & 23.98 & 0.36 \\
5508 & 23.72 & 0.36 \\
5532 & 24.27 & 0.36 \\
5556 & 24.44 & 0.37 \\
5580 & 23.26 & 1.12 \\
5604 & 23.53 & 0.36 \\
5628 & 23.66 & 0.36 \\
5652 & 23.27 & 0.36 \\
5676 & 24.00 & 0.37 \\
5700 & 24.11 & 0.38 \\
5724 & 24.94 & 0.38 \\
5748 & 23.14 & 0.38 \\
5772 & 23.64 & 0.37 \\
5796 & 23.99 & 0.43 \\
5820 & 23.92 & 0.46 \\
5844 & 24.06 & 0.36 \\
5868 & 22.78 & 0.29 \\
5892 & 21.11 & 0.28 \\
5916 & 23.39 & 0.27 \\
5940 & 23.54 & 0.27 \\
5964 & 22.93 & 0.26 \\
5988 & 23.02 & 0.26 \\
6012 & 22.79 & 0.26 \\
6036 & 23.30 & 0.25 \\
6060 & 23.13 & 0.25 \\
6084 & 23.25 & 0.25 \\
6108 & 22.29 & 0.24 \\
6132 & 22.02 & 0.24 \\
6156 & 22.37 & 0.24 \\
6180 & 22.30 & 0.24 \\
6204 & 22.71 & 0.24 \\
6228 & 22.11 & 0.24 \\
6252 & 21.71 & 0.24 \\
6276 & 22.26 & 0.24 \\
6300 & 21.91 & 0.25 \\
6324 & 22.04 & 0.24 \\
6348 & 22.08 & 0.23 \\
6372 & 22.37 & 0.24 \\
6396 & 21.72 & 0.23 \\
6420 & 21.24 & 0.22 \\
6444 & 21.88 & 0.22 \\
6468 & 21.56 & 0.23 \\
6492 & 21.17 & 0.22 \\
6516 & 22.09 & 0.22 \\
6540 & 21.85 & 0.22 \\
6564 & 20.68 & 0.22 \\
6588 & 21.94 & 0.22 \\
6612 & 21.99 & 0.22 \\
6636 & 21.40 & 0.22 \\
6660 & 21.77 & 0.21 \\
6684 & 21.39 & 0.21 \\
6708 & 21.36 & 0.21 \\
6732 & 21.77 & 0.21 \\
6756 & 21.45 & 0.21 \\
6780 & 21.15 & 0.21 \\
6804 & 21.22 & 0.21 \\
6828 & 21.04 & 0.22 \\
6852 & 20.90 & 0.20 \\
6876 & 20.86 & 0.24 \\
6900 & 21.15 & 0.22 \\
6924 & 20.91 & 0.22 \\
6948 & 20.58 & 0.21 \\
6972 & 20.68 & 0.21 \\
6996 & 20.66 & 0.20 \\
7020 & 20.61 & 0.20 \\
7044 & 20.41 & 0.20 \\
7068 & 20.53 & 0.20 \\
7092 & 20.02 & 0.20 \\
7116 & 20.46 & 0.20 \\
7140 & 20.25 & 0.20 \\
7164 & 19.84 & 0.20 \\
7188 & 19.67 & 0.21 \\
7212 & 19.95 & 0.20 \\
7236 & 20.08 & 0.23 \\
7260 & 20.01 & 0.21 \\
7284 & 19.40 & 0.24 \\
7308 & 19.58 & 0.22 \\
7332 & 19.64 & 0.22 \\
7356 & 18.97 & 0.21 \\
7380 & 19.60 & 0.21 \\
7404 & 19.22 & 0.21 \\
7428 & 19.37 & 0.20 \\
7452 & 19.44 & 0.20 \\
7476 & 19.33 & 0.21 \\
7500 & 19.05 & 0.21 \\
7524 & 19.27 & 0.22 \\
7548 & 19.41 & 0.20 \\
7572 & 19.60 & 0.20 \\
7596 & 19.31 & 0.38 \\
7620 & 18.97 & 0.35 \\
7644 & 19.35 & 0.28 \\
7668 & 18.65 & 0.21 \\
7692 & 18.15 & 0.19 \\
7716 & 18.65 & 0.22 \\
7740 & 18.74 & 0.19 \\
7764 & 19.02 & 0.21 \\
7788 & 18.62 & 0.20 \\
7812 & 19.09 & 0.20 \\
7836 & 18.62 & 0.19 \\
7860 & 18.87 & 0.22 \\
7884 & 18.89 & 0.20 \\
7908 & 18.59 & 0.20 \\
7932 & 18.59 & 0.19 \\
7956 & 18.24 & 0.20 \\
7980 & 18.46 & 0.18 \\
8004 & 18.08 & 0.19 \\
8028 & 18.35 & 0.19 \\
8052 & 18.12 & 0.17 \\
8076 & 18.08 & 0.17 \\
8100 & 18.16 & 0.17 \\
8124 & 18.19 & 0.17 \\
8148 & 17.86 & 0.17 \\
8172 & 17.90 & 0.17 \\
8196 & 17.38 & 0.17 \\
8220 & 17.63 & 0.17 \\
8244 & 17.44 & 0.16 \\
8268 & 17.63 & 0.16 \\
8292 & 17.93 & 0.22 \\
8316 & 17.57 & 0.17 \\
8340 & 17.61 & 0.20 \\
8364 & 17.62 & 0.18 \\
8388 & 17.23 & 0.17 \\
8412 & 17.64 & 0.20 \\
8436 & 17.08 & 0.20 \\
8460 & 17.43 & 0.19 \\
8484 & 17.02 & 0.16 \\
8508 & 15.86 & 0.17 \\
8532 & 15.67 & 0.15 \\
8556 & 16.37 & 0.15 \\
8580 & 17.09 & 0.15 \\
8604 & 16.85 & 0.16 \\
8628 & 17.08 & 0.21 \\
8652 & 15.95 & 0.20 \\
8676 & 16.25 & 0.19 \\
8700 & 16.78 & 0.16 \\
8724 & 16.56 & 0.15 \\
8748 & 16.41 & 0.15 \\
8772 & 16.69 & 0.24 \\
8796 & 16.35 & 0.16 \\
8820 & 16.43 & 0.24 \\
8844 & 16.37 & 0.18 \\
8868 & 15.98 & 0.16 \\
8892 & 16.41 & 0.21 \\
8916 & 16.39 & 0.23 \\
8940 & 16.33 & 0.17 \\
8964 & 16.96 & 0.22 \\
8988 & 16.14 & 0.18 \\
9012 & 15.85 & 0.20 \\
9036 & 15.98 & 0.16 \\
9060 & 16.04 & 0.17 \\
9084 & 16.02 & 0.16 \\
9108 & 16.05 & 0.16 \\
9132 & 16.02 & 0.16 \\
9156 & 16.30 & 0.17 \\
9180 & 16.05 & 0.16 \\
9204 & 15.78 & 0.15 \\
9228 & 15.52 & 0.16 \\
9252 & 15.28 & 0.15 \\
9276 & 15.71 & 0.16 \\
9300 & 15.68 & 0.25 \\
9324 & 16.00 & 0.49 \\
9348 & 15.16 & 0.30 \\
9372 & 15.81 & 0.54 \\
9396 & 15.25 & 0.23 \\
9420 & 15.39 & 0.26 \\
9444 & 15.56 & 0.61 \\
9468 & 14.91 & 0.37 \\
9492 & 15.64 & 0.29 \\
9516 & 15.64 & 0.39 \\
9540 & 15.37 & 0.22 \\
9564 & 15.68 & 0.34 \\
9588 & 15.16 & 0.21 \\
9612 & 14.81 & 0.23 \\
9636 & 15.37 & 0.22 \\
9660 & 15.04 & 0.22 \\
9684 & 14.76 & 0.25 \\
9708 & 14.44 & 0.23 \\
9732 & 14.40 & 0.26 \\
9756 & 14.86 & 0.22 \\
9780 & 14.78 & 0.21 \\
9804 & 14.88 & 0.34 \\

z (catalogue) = 0.000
